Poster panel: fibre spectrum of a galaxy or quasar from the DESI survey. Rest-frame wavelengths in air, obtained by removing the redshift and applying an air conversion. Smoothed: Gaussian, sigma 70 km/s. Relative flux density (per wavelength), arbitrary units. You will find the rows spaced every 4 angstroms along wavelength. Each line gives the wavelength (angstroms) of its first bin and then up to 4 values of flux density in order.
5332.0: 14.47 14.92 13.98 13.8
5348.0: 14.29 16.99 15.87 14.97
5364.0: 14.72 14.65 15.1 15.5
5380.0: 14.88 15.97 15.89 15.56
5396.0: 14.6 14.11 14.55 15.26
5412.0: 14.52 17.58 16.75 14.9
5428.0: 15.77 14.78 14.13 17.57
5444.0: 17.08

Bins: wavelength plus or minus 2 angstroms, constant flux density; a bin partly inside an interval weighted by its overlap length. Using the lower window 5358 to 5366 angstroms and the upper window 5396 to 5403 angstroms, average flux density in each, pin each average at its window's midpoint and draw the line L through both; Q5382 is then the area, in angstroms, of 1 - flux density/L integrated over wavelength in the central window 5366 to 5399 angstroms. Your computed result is -1.55 angstroms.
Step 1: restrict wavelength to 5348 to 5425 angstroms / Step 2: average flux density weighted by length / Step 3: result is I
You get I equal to 15.4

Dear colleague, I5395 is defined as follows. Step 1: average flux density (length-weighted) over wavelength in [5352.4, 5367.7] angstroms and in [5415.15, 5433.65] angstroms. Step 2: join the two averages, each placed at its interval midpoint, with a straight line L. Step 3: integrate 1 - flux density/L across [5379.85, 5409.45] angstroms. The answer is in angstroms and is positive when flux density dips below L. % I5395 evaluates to 0.95 angstroms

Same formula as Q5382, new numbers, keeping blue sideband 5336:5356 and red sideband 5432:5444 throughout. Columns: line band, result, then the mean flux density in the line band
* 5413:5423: -0.6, 16.7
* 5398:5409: 0.7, 14.6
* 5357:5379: 0.2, 15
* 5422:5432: 0.3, 15.2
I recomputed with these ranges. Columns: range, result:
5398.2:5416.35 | 15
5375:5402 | 15.2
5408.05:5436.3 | 15.6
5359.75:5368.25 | 14.8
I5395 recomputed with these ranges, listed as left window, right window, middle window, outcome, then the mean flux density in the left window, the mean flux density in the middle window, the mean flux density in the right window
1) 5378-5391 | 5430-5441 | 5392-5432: 0.3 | 15.6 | 15.3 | 15.3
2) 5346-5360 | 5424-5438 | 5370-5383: 0.1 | 15.6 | 15.2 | 14.9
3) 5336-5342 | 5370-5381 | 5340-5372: -0.6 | 14.3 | 15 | 15.2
